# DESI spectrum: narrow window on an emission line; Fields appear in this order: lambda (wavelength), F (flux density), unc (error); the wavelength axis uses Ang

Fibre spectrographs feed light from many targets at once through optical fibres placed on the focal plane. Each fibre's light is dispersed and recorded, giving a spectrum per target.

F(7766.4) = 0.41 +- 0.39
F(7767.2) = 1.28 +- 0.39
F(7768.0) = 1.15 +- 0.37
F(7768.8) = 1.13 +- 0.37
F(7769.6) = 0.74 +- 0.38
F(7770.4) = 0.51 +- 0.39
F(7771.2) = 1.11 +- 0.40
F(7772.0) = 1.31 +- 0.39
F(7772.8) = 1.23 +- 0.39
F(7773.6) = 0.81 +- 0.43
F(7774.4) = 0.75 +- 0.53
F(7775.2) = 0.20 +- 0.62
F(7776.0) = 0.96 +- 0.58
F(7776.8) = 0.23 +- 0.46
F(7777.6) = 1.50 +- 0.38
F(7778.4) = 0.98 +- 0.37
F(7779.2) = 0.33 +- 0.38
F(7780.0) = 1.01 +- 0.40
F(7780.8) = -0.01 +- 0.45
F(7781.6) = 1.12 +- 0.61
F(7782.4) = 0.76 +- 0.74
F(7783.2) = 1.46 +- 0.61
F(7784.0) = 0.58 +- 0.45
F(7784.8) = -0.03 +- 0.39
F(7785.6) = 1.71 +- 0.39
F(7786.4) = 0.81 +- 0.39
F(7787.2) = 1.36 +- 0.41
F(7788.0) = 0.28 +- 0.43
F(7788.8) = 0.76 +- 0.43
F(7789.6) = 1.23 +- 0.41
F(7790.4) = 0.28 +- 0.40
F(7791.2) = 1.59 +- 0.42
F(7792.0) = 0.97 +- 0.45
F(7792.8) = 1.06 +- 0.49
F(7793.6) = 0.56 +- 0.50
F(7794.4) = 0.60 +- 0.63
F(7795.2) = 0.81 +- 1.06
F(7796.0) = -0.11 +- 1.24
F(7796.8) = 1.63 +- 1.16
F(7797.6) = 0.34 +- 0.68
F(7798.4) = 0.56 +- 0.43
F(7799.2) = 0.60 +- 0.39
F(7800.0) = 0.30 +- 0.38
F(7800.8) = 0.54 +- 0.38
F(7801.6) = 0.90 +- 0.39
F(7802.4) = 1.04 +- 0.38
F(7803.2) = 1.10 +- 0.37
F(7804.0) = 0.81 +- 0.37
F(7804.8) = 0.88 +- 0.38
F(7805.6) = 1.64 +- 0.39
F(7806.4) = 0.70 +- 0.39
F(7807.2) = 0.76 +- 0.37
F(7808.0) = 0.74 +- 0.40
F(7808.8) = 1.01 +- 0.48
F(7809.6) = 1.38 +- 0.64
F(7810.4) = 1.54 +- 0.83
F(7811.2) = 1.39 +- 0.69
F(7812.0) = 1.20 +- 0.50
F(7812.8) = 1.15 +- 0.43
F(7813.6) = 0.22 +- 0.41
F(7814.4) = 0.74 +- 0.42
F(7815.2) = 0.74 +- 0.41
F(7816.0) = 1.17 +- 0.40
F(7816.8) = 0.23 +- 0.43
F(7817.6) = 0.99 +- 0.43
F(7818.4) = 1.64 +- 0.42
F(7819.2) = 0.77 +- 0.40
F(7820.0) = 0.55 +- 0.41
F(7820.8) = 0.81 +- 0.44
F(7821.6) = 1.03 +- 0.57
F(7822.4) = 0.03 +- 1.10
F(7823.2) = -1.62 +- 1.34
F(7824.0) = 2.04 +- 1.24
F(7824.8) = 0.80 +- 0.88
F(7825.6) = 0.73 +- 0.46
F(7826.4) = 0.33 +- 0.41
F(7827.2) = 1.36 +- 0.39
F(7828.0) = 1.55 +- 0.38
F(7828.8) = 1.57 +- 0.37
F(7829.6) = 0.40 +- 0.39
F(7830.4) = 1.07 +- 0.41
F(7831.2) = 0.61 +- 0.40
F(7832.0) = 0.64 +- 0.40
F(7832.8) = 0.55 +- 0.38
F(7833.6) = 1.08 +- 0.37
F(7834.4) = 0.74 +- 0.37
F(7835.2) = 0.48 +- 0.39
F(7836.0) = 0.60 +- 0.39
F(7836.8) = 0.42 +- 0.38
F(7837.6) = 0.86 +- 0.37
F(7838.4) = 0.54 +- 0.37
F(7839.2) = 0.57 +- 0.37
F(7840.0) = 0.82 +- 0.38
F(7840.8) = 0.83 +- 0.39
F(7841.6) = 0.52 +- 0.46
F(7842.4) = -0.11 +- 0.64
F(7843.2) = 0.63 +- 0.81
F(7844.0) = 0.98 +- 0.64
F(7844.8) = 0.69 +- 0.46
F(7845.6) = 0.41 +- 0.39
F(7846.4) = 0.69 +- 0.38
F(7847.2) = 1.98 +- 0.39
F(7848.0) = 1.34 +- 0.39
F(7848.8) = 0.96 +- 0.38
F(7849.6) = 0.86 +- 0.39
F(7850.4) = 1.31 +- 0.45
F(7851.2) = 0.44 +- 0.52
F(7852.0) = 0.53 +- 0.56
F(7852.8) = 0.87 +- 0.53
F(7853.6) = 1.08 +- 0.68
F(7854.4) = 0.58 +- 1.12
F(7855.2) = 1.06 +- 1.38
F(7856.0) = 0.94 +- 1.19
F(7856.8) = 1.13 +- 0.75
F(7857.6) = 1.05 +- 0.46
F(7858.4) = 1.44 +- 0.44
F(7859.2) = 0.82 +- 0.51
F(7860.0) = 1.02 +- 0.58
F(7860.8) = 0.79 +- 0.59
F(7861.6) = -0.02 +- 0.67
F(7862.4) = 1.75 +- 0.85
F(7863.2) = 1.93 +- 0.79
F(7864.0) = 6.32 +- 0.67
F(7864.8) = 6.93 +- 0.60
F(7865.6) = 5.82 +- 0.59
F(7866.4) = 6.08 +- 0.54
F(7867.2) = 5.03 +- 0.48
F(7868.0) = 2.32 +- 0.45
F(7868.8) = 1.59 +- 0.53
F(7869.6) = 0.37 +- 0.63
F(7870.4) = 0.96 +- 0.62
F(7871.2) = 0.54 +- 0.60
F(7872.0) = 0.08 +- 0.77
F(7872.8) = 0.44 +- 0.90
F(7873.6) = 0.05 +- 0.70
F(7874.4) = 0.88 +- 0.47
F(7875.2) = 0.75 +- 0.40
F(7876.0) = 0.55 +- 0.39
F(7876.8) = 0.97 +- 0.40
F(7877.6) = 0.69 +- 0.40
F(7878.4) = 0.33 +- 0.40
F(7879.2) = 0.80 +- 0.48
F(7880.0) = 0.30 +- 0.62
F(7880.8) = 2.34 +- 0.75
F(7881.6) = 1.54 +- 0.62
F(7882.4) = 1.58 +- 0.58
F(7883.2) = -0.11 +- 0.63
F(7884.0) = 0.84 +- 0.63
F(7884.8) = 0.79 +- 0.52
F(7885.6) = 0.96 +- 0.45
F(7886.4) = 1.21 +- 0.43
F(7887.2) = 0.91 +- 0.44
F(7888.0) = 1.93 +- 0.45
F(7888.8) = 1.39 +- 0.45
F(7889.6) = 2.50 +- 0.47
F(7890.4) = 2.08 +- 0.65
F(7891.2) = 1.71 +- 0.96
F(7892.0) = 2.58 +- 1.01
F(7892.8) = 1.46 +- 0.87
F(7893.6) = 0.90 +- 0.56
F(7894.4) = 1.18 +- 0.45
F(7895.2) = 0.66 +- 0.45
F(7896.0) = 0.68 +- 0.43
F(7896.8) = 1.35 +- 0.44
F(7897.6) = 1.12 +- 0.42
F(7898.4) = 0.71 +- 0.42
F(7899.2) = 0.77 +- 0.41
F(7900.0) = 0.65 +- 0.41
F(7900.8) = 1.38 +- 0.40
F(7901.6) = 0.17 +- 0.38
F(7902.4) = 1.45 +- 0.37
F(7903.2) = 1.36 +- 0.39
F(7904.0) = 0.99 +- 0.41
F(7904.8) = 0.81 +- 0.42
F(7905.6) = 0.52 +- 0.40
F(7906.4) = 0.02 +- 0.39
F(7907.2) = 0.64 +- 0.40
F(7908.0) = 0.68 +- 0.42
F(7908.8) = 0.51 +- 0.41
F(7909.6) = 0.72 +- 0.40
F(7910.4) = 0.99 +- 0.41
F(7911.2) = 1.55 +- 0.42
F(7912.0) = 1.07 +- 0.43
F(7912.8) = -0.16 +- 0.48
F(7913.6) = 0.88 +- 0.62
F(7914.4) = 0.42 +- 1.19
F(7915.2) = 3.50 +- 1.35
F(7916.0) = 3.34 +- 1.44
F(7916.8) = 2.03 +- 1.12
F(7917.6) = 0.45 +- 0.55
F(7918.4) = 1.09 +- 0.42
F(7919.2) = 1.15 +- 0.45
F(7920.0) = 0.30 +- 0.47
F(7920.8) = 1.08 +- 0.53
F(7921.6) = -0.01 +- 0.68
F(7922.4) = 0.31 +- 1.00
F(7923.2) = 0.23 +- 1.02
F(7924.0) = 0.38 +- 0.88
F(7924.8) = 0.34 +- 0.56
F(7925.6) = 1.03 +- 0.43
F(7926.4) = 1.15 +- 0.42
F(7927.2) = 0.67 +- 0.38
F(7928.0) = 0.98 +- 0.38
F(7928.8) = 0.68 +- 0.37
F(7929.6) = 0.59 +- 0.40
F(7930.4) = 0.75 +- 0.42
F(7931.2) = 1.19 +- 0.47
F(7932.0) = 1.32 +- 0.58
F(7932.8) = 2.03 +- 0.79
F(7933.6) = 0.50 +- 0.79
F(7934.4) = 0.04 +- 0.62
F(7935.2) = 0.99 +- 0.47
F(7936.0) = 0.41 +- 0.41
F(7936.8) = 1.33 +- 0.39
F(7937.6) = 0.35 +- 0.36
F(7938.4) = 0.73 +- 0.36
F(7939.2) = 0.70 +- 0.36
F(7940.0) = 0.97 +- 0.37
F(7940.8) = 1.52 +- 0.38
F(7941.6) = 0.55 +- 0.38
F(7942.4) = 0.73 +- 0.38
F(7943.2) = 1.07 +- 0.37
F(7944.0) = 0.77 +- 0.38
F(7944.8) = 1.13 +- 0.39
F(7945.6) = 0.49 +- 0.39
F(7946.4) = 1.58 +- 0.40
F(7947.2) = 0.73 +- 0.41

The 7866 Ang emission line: H-alpha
